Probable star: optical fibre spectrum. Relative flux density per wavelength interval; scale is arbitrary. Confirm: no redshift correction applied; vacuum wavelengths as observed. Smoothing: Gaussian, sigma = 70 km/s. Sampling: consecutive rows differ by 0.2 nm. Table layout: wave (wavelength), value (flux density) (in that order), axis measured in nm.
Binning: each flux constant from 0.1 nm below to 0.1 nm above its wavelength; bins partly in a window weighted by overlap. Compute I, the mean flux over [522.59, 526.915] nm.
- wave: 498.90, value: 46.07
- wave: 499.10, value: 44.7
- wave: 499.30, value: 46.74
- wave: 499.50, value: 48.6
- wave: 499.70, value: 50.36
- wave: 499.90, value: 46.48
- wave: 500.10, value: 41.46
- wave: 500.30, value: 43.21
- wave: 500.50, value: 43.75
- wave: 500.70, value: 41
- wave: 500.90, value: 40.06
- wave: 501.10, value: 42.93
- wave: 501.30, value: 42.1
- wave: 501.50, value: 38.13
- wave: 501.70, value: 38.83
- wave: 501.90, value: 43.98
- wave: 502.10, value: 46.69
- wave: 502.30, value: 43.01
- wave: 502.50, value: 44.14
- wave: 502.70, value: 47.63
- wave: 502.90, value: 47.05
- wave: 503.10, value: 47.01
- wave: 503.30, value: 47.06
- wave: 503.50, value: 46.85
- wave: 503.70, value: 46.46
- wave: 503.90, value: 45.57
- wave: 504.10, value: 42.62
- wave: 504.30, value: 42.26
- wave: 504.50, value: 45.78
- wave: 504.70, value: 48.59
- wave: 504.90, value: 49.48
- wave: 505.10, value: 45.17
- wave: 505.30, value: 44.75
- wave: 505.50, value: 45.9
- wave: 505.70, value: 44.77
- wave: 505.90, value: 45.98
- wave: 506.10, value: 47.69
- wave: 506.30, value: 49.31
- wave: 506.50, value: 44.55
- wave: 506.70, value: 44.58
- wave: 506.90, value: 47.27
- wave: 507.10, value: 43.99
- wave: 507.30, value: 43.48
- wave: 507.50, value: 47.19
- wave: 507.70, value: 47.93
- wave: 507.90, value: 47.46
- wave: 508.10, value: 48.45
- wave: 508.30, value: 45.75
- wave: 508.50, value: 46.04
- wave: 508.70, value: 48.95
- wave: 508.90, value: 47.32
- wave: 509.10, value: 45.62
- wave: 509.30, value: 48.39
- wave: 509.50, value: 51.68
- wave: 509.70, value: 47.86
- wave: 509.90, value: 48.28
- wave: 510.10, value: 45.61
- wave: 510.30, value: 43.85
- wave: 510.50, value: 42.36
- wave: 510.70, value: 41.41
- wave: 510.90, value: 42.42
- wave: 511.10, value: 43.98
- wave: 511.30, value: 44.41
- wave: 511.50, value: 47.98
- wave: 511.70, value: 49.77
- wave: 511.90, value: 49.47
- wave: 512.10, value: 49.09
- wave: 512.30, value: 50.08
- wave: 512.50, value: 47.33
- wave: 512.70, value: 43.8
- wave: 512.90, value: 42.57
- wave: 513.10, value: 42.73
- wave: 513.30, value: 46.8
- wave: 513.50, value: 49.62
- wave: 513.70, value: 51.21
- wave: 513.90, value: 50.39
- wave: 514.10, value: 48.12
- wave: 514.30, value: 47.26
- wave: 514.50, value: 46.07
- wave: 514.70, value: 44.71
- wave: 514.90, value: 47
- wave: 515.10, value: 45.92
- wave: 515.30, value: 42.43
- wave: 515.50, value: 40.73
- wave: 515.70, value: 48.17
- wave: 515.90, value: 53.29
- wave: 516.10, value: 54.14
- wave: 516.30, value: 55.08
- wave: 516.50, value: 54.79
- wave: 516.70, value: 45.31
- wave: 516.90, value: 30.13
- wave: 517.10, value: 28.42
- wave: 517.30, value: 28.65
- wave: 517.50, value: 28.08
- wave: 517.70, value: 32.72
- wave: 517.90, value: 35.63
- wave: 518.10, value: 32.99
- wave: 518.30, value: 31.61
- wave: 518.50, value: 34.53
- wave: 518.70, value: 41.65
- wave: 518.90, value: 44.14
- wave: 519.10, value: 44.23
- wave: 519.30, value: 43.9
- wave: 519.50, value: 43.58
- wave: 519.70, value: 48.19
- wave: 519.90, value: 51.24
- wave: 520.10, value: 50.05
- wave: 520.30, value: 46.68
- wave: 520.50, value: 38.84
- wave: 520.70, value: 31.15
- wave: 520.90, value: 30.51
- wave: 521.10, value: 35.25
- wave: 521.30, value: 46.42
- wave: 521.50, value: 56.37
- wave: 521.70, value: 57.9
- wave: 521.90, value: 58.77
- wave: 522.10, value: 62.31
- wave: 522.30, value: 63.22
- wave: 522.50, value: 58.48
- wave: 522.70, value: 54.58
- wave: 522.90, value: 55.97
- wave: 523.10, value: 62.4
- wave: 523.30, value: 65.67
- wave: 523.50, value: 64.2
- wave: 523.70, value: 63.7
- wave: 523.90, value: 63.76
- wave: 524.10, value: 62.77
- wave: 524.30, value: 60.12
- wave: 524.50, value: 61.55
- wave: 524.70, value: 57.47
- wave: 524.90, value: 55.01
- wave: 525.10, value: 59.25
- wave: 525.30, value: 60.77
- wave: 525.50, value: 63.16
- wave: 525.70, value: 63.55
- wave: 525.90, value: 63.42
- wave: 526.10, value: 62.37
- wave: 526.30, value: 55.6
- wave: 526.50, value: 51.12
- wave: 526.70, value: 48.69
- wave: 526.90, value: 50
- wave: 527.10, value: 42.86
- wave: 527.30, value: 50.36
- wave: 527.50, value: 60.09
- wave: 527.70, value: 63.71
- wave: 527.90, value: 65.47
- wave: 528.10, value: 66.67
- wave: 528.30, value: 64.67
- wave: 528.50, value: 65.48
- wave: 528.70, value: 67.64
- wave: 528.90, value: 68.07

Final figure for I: 59.5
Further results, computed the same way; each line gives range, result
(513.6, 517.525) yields 44.8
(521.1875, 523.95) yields 59.4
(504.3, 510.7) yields 46.4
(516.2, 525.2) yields 48.4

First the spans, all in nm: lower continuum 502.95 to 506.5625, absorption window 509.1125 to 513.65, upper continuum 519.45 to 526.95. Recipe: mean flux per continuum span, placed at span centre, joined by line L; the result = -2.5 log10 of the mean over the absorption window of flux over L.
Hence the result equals 0.07 mag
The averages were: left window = 46.1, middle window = 46.4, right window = 55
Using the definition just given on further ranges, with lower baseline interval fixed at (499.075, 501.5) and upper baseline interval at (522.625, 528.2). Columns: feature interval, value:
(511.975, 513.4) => 0.12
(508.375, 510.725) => 0.07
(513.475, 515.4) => 0.12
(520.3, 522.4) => 0.18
